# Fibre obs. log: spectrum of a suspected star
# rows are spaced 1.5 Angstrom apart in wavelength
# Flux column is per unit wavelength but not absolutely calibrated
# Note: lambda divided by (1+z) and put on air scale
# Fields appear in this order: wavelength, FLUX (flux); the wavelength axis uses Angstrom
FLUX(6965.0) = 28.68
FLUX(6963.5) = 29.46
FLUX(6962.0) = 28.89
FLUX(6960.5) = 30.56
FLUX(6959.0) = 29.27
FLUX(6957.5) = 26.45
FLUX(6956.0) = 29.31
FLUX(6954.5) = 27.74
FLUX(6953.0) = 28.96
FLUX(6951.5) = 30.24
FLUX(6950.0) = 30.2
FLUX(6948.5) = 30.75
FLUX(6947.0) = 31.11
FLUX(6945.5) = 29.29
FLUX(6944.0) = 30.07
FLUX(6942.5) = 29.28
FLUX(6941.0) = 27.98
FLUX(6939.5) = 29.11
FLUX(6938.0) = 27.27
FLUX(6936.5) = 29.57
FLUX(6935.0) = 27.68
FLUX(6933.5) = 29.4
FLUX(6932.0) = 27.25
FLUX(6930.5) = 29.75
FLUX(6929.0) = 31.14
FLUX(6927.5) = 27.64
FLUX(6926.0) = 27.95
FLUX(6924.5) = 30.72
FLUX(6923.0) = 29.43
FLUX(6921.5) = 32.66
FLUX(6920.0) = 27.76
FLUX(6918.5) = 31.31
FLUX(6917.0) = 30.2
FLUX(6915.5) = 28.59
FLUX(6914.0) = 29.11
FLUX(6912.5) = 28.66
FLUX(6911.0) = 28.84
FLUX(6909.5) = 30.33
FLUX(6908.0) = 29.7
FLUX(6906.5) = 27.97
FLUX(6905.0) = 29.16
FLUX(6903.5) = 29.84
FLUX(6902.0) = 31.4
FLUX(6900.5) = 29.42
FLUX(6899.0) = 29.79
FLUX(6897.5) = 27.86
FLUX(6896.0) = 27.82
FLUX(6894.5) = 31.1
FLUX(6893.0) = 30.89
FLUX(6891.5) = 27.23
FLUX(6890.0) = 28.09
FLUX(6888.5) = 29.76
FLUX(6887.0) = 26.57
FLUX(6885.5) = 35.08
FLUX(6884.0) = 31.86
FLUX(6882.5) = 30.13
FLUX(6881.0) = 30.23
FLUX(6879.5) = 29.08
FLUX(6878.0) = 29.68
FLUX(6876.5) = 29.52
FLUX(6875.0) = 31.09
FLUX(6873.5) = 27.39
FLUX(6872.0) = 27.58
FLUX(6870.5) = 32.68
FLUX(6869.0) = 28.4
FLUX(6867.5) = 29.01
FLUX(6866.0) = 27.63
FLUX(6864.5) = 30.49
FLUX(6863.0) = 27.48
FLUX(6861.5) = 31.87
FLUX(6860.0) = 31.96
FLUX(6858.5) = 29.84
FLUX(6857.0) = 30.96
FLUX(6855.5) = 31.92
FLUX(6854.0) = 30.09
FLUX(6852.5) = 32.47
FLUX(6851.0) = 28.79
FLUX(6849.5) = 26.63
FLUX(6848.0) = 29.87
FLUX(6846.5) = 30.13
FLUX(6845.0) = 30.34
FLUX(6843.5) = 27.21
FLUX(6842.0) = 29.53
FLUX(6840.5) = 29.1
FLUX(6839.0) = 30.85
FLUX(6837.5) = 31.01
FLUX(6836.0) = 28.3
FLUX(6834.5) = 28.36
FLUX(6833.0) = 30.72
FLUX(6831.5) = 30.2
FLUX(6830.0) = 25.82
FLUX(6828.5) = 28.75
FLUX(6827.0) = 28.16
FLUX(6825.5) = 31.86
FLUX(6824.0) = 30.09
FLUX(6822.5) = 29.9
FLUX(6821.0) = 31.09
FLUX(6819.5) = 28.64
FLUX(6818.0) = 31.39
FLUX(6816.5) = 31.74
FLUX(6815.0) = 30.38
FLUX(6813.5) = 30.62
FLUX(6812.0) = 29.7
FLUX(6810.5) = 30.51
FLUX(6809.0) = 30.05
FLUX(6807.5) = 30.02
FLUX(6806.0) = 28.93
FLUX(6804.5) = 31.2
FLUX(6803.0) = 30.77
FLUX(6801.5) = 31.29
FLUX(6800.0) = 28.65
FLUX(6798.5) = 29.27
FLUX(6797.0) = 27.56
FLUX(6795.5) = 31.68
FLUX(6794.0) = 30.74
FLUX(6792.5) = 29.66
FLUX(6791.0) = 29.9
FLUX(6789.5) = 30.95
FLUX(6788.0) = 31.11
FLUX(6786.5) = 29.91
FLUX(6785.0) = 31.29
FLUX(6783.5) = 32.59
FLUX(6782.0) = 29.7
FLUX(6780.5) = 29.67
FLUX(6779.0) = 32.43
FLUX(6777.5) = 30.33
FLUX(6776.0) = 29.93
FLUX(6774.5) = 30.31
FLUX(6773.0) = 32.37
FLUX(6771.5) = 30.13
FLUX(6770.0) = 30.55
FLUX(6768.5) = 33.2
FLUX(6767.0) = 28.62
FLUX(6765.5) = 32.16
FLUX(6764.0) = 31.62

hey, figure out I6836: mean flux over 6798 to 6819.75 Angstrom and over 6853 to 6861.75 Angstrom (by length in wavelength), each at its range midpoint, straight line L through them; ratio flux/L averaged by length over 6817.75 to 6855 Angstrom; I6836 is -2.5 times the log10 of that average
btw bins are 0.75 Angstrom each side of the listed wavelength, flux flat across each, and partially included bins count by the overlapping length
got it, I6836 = 0.04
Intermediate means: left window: 30.3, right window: 31.1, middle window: 29.6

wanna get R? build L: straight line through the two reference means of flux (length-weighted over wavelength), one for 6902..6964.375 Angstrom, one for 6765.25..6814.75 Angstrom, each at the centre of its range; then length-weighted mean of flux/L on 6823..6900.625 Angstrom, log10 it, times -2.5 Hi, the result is 0.01 mag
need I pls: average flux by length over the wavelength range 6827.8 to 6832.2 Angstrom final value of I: 28.2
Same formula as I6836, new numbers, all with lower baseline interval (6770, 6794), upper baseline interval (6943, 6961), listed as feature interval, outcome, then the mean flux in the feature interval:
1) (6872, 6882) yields 0.02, 29.4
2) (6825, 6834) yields 0.04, 29.2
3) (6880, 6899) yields 0.01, 29.7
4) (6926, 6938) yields 0.03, 28.8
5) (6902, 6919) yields 0.01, 29.5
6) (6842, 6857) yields 0.02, 29.8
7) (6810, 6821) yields 0.00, 30.5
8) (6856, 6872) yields 0.01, 29.9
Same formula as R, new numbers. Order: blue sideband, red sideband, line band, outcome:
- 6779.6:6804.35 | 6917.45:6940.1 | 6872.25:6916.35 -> 0.00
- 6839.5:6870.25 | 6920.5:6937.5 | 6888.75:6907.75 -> 0.01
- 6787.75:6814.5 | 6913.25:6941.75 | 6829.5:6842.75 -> 0.02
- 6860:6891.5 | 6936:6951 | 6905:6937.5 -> 0.01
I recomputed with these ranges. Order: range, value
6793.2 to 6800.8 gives 29.6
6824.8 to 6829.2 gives 29.6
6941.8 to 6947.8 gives 29.9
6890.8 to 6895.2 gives 29.8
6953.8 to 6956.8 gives 28.5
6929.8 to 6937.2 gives 28.7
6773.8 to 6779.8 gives 30.7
